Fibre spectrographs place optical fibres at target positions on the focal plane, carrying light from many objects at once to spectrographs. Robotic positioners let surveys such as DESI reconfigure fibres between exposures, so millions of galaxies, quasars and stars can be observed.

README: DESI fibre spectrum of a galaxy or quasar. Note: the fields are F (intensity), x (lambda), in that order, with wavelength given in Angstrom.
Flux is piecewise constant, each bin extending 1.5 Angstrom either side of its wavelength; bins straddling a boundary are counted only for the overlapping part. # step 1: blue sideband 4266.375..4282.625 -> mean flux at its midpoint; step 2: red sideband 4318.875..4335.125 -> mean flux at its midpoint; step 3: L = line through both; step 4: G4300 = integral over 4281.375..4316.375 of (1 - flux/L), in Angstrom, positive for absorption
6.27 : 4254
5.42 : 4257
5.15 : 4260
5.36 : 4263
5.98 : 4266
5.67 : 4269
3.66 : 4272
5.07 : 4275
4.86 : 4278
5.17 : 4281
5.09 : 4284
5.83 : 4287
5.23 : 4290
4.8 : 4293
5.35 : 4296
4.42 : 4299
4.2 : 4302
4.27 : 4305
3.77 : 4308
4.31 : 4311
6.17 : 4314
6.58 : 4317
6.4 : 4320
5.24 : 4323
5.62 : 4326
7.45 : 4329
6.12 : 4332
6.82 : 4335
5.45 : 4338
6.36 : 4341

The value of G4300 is 3.9 Angstrom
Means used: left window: 4.96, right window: 6.23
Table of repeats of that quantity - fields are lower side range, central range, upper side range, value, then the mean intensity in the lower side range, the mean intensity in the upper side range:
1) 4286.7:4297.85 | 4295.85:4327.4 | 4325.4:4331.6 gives 4.6 Angstrom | 5.22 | 6.59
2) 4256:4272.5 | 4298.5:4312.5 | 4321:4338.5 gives 4.0 Angstrom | 5.29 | 6.16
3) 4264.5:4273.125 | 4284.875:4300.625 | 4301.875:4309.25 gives -2.3 Angstrom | 5.17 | 4.07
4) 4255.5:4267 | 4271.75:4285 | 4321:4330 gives 1.8 Angstrom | 5.46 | 6.04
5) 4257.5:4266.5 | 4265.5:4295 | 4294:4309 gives -0.9 Angstrom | 5.43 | 4.44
